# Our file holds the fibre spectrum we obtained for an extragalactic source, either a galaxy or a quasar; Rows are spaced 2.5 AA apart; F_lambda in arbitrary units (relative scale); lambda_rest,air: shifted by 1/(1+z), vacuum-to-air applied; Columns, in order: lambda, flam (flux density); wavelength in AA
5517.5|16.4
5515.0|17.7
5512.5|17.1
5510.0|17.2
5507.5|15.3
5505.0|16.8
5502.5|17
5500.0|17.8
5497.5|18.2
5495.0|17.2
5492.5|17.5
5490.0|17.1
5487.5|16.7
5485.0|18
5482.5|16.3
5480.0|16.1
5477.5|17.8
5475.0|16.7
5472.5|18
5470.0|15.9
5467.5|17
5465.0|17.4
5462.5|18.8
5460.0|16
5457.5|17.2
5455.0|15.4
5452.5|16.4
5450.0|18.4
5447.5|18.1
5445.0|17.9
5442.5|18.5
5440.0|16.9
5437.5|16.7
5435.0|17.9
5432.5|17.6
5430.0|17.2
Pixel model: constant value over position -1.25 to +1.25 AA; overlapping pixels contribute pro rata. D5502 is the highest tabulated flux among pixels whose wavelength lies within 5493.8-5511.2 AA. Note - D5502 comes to 18.2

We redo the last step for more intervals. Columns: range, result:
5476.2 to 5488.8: 18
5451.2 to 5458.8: 17.2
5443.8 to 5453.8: 18.4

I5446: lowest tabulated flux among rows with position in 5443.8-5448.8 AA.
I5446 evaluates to 17.9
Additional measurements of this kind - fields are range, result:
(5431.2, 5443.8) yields 16.7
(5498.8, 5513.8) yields 15.3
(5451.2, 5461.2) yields 15.4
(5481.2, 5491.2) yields 16.3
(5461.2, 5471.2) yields 15.9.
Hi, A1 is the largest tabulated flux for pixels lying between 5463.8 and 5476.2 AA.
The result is 18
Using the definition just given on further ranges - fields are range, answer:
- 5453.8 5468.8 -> 18.8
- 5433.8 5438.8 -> 17.9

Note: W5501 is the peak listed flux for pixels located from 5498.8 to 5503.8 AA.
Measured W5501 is 17.8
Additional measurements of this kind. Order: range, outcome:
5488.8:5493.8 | 17.5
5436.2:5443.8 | 18.5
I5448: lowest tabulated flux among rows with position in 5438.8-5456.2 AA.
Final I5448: 15.4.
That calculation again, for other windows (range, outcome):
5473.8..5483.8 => 16.1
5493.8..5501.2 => 17.2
